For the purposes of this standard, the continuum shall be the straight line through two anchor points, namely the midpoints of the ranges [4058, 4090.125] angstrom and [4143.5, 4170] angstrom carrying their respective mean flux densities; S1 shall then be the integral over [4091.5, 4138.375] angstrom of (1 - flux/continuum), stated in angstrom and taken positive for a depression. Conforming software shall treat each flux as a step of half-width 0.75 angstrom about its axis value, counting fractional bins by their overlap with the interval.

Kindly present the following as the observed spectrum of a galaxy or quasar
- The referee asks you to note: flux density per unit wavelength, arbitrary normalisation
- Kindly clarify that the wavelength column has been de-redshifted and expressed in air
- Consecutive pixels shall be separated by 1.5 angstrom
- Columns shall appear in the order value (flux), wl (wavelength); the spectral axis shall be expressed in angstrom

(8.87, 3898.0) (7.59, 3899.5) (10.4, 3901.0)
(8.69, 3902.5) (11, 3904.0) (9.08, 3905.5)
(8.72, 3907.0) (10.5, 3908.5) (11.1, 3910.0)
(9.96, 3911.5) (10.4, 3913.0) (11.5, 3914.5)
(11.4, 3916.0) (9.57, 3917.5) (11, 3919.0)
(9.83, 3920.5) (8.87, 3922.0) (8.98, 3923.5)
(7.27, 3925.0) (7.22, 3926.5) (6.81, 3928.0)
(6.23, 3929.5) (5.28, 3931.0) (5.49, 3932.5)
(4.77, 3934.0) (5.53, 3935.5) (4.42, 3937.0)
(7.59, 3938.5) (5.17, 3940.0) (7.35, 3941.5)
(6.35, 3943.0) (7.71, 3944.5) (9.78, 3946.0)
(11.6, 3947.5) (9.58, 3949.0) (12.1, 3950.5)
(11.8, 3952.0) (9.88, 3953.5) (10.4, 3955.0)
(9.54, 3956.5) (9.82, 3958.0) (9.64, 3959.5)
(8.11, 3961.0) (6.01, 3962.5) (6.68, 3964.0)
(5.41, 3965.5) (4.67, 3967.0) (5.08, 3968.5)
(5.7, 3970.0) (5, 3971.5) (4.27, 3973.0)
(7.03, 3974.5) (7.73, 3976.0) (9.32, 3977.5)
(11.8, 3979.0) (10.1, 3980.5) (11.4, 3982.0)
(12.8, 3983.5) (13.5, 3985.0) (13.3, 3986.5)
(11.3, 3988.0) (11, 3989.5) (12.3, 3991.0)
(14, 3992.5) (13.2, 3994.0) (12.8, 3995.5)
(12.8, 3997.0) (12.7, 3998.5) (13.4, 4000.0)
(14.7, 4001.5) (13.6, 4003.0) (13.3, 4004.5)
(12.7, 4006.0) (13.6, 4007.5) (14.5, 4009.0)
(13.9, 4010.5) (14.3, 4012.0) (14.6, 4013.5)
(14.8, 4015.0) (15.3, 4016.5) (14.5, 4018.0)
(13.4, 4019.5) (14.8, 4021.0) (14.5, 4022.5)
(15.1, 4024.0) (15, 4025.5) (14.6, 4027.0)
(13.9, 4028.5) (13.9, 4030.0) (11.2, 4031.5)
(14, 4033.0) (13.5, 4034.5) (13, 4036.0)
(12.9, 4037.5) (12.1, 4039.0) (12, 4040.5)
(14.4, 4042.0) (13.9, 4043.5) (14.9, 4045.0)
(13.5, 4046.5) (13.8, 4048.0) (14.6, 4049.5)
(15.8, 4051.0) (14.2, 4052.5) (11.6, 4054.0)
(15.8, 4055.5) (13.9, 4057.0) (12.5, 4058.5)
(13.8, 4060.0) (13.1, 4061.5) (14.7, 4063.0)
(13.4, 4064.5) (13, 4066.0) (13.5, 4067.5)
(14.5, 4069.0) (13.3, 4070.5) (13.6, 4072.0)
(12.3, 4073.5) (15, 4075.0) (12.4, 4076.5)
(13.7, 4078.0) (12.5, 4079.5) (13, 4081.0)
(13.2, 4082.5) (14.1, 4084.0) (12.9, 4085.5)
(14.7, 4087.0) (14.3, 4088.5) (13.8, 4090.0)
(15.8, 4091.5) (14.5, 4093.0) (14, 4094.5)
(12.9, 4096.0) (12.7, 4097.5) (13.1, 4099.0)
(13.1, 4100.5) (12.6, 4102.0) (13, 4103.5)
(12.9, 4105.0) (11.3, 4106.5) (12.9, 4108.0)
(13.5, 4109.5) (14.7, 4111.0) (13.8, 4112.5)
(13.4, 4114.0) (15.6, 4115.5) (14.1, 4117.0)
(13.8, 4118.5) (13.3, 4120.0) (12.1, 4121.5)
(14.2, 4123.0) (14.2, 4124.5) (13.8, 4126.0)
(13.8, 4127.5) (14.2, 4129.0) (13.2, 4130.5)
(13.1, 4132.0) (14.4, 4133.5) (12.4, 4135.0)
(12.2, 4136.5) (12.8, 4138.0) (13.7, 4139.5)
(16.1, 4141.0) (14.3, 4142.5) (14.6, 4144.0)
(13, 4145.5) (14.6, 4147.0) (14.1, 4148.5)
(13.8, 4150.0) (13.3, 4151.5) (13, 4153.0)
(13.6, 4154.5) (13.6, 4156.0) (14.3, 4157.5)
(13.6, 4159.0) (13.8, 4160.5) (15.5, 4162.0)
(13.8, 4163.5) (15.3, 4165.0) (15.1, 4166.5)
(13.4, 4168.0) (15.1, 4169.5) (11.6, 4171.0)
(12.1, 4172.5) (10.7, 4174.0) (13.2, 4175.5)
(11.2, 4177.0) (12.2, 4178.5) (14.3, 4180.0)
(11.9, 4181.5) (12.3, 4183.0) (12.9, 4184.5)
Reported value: 1.2 angstrom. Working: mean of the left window 13.5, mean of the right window 14.1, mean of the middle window 13.4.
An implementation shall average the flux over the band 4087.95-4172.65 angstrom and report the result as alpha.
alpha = 13.7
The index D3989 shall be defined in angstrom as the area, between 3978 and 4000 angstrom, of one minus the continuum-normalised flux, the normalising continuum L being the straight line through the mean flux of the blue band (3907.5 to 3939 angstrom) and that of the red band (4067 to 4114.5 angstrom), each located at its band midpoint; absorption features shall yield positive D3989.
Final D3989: -4.3 angstrom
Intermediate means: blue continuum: 8.28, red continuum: 13.5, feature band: 12.4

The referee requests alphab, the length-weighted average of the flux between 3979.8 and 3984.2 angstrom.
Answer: 11.4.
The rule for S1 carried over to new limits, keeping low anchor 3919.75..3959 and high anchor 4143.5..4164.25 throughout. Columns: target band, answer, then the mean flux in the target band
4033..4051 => -4.59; 13.6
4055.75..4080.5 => -4.15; 13.5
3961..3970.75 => 3.32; 5.79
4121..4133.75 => -0.48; 13.7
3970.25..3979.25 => 1.85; 7.19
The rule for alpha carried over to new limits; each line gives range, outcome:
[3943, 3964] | 9.46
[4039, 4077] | 13.7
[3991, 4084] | 13.7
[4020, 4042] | 13.6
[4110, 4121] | 14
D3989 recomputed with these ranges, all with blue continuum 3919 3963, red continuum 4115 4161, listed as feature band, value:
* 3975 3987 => -2.40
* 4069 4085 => -1.81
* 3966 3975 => 3.72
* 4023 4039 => -4.46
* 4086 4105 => -1.73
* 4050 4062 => -2.61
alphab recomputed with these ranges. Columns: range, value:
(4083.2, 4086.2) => 13.5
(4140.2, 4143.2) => 15.2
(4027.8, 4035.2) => 13.3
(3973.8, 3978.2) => 8.02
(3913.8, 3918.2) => 10.8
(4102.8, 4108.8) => 12.5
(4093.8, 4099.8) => 13.2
